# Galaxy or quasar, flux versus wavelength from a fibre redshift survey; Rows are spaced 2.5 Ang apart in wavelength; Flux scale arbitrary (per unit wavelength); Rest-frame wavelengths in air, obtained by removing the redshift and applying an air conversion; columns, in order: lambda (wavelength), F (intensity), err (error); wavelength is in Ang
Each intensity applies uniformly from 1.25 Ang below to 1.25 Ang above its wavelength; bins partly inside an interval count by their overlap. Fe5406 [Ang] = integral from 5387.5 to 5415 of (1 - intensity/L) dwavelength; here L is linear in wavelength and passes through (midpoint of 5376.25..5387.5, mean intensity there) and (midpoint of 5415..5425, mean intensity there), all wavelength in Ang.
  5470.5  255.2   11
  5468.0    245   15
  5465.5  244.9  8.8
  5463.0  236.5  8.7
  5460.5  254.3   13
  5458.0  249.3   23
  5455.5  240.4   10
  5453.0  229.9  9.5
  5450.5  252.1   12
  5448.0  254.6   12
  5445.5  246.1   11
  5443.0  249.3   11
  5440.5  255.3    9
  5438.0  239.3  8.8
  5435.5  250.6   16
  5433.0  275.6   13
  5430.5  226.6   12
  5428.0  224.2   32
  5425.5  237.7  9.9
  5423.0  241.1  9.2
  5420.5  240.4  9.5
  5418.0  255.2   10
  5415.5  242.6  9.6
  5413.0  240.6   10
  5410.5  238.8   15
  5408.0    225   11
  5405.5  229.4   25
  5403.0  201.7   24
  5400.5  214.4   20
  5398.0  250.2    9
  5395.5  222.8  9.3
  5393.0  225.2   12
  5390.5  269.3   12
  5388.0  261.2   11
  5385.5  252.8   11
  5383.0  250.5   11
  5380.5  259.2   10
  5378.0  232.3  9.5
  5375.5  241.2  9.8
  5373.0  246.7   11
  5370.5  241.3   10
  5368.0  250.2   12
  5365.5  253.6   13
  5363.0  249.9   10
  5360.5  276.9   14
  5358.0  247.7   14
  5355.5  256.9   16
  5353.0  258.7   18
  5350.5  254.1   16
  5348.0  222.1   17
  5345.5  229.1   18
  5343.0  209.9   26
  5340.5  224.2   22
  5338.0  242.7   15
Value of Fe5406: 1.4 Ang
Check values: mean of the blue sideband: 249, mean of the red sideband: 244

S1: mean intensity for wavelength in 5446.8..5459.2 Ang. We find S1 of 245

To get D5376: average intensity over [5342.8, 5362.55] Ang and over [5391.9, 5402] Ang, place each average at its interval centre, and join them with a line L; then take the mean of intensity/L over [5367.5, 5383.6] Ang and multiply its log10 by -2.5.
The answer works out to -0.040 mag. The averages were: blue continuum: 246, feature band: 246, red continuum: 228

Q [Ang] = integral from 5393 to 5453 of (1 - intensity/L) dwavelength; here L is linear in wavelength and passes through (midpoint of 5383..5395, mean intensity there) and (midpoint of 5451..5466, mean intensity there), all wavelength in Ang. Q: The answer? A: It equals 1.78 Ang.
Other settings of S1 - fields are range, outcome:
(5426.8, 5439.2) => 243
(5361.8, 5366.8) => 252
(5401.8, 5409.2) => 219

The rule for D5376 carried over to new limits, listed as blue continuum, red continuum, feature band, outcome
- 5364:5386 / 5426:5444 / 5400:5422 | 0.06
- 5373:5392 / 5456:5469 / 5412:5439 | 0.02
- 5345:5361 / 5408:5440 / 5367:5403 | 0.02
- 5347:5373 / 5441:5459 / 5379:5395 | -0.01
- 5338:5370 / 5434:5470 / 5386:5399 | 0.00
